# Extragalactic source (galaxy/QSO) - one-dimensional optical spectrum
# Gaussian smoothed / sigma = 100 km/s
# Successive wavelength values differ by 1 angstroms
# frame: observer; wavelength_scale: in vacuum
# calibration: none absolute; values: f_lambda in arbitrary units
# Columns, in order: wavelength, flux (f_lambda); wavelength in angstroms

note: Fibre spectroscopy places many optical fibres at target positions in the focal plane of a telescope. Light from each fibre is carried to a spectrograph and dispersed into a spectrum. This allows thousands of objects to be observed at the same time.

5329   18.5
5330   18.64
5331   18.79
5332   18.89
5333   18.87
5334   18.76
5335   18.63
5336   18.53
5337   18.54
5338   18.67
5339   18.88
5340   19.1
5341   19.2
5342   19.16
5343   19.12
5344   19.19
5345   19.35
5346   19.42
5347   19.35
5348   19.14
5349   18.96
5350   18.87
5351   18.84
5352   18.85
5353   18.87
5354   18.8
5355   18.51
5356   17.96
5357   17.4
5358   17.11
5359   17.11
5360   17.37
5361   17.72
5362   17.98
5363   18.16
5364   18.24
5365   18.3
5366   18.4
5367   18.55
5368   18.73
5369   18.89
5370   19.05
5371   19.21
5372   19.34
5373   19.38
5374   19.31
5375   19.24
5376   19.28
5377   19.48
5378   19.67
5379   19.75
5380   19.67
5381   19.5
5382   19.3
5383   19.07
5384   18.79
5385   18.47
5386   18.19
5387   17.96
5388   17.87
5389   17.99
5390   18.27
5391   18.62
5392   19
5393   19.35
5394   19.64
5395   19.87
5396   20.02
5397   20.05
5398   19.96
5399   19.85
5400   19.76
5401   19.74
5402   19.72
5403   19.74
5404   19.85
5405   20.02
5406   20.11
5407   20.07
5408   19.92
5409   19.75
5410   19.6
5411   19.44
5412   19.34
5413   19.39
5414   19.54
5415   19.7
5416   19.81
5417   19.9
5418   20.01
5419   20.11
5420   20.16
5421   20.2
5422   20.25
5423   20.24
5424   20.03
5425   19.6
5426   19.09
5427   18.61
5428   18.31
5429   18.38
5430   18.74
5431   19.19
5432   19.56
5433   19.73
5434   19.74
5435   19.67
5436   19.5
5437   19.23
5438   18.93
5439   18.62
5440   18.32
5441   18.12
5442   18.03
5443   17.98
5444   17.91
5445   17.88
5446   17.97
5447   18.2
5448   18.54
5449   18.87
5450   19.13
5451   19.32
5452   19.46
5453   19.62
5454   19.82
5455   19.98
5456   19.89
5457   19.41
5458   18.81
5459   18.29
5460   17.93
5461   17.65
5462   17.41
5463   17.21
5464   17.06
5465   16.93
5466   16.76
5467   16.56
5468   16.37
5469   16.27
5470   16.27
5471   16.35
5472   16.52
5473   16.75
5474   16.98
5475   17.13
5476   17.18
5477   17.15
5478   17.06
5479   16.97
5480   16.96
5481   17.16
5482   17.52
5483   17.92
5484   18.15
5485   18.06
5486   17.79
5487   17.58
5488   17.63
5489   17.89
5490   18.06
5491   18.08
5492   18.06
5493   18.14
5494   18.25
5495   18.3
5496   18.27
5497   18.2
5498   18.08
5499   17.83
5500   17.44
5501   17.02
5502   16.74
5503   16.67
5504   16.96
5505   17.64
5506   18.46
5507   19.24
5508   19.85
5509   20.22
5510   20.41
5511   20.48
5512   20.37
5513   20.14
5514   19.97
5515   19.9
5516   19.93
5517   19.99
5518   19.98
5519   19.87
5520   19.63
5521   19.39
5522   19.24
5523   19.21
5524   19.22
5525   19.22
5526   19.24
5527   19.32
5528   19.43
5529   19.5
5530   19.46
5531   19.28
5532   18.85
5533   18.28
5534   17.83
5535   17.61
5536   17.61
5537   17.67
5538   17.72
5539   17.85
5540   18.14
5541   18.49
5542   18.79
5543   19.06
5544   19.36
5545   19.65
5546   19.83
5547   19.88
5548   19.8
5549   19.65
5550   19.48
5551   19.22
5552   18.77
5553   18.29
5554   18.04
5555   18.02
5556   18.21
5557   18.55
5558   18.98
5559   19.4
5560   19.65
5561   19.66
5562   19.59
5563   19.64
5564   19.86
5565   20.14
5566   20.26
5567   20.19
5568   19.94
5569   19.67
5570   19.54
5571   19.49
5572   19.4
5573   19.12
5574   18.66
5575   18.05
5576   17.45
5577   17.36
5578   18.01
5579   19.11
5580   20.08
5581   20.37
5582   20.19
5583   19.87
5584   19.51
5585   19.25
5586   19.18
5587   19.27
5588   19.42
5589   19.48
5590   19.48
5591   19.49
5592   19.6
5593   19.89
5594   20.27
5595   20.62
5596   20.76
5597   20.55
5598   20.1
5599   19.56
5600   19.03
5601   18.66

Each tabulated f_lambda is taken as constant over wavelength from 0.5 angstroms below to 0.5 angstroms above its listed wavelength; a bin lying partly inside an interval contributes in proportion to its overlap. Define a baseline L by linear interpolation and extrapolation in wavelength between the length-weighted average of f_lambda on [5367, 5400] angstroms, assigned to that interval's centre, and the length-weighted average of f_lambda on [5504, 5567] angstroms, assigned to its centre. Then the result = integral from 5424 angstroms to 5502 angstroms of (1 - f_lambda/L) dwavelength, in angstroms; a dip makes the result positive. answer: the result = 4.36 angstroms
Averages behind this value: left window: 19.1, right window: 19.2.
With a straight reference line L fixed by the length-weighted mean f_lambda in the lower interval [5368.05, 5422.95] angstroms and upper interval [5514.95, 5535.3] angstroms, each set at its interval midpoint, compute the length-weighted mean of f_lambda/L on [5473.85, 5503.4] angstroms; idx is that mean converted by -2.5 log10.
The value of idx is 0.10 mag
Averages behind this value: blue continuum 19.4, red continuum 19.3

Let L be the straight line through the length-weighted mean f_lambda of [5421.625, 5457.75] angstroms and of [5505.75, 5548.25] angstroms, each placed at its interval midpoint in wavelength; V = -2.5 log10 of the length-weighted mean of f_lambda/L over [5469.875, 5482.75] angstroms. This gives 0.131 mag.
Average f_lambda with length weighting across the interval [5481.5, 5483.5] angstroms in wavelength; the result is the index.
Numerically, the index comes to 17.7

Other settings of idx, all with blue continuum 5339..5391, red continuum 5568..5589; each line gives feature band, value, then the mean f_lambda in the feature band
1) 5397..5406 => -0.059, 19.9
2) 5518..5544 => 0.014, 18.8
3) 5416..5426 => -0.064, 20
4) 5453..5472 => 0.071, 17.7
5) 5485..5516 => 0.031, 18.5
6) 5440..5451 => 0.034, 18.3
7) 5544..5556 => 0.000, 19.1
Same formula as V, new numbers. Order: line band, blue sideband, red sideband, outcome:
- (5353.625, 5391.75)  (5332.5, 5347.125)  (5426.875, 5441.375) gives 0.02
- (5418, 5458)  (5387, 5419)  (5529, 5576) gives 0.01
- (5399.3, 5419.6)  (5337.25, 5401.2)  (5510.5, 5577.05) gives -0.05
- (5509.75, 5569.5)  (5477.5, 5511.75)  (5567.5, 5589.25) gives -0.03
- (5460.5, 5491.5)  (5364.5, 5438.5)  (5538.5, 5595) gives 0.13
